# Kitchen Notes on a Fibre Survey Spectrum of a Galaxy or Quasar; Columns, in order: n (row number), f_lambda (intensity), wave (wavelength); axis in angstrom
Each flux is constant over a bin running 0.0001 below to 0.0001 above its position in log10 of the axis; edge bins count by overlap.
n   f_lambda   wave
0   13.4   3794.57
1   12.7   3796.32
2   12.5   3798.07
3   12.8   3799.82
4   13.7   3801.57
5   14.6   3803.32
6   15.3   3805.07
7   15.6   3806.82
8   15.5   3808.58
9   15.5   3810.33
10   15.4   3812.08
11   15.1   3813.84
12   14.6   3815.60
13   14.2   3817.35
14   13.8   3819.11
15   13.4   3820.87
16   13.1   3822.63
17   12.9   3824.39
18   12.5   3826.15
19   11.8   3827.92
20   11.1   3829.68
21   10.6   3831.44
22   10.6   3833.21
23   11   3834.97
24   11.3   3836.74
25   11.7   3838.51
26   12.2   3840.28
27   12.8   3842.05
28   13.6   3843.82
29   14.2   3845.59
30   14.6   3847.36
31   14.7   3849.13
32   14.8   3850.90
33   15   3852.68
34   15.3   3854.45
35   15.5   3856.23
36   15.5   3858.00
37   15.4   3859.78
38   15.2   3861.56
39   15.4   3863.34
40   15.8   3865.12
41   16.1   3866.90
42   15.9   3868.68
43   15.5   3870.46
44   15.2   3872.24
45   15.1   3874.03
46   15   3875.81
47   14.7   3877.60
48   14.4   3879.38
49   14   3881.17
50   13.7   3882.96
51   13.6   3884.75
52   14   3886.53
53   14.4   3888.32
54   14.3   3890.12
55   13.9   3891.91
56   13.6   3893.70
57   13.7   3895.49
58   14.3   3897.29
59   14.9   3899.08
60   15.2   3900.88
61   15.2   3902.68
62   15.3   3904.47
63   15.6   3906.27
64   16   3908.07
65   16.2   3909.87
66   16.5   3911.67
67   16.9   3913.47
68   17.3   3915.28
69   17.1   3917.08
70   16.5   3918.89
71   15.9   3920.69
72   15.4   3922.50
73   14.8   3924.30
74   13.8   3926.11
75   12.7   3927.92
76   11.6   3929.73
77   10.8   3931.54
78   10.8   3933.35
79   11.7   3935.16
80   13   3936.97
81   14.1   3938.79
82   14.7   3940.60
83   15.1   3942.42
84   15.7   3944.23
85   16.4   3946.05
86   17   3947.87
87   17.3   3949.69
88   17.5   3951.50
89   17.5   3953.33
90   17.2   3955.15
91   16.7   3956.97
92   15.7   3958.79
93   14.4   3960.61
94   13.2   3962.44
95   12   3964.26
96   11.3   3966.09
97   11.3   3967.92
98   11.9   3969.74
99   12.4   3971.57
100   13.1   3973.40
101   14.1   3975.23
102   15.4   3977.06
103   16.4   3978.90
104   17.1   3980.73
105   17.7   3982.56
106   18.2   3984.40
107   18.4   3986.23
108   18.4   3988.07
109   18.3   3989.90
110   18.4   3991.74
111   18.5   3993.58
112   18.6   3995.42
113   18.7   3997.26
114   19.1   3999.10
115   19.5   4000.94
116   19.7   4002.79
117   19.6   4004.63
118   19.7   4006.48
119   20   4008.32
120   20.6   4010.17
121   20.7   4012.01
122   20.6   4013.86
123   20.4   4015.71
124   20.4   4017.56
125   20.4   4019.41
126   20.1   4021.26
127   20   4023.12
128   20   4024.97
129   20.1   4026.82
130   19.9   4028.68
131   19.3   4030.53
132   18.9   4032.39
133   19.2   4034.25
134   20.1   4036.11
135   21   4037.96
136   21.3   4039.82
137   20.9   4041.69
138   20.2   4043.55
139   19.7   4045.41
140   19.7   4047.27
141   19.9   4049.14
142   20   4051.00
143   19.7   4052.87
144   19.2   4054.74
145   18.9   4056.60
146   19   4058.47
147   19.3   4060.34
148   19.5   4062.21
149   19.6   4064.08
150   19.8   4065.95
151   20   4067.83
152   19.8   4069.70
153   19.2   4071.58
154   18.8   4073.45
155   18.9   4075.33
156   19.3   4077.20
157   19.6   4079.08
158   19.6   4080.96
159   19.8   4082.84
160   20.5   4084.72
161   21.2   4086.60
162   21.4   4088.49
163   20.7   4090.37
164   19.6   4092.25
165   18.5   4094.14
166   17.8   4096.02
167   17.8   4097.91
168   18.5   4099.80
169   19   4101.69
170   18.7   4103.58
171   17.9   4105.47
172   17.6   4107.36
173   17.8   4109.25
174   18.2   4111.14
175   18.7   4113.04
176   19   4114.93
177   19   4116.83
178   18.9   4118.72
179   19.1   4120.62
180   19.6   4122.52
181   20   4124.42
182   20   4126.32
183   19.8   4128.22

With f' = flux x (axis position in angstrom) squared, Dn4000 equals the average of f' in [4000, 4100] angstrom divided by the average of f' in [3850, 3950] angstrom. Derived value 1.4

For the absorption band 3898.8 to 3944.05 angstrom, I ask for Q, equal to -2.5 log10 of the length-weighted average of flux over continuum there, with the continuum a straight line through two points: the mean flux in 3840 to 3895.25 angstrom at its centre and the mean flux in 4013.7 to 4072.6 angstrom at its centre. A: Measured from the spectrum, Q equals 0.11 mag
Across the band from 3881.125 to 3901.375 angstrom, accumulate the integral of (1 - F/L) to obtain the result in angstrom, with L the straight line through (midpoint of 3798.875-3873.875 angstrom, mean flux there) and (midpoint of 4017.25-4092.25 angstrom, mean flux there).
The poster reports 1.8 angstrom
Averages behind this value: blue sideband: 14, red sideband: 19.9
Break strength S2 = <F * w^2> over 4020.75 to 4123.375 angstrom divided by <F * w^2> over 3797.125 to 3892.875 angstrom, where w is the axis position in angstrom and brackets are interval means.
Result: 1.55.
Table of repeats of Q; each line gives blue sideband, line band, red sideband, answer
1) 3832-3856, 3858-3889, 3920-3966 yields -0.099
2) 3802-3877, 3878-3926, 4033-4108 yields 0.036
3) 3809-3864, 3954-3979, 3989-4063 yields 0.270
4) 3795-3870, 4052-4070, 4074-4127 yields -0.062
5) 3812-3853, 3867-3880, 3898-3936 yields -0.098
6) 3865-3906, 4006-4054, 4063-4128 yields -0.132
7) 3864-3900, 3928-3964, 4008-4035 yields 0.169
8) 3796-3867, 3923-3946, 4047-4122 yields 0.195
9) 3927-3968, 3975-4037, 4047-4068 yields -0.119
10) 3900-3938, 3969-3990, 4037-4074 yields 0.071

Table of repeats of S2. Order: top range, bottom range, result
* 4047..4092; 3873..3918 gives 1.43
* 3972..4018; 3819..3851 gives 1.59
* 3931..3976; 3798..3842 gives 1.15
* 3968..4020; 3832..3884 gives 1.35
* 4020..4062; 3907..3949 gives 1.42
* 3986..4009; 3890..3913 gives 1.33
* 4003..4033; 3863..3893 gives 1.46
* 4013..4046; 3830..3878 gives 1.56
